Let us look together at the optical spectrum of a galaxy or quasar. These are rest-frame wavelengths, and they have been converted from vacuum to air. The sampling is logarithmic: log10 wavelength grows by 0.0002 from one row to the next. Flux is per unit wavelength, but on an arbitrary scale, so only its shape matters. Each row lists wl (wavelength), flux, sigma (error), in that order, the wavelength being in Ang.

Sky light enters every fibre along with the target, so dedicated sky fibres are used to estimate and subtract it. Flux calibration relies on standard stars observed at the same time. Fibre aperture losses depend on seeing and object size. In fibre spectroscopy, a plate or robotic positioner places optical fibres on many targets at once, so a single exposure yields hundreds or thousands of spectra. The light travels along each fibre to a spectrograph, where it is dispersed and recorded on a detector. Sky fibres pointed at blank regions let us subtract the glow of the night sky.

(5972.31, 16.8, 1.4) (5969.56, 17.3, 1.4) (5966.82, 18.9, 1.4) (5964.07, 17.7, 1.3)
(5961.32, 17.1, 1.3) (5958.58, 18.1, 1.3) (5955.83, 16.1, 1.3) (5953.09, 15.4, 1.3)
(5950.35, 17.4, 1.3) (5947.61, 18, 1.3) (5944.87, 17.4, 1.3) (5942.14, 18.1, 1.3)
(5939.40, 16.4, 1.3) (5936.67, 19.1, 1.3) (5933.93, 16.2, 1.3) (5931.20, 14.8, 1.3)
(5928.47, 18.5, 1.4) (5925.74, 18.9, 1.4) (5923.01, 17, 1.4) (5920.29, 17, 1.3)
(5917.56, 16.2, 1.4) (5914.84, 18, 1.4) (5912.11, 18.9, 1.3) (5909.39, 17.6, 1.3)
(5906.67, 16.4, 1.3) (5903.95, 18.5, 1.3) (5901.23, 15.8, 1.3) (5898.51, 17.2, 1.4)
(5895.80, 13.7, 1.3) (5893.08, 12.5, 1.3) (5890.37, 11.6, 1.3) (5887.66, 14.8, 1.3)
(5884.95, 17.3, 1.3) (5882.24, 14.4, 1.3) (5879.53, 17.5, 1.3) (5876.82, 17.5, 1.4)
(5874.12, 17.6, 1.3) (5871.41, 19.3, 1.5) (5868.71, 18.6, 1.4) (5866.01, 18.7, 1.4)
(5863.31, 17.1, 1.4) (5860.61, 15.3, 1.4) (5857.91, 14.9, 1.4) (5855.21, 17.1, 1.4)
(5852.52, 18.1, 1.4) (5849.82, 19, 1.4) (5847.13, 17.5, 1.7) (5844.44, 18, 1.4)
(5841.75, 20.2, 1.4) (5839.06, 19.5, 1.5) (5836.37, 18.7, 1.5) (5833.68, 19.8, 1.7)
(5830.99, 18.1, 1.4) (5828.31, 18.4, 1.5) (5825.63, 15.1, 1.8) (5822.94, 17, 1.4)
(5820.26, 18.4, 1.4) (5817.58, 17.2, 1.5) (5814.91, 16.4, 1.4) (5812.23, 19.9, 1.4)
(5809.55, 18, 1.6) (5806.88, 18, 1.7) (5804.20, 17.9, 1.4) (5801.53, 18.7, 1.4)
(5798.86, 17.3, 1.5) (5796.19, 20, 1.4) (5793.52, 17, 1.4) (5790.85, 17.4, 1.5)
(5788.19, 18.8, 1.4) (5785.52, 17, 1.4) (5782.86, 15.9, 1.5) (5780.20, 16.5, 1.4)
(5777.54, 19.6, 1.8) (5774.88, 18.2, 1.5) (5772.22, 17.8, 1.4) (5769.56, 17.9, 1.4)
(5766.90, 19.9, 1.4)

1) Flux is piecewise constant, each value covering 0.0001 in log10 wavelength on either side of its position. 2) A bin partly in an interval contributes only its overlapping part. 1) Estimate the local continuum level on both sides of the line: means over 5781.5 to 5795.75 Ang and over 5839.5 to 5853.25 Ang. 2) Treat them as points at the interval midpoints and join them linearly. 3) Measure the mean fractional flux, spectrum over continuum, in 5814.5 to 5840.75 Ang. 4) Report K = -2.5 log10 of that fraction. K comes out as 0.02 mag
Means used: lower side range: 17.4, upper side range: 18.6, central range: 17.9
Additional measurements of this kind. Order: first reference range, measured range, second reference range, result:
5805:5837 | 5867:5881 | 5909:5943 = -0.03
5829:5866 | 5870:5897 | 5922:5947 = 0.14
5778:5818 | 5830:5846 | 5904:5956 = -0.08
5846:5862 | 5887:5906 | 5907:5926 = 0.16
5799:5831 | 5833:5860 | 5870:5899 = -0.08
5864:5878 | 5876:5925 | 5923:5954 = 0.10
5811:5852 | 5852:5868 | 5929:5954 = 0.06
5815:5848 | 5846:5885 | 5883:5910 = -0.04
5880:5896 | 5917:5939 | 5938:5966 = -0.07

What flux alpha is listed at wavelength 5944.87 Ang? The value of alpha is 17.4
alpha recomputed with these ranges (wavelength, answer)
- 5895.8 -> 13.7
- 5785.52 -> 17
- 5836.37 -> 18.7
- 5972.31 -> 16.8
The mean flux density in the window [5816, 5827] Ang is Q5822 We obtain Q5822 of 16.9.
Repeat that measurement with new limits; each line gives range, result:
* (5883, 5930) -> 16.4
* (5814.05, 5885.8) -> 17.7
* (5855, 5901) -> 16.1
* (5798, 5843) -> 18.2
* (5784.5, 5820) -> 18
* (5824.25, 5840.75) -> 18.3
